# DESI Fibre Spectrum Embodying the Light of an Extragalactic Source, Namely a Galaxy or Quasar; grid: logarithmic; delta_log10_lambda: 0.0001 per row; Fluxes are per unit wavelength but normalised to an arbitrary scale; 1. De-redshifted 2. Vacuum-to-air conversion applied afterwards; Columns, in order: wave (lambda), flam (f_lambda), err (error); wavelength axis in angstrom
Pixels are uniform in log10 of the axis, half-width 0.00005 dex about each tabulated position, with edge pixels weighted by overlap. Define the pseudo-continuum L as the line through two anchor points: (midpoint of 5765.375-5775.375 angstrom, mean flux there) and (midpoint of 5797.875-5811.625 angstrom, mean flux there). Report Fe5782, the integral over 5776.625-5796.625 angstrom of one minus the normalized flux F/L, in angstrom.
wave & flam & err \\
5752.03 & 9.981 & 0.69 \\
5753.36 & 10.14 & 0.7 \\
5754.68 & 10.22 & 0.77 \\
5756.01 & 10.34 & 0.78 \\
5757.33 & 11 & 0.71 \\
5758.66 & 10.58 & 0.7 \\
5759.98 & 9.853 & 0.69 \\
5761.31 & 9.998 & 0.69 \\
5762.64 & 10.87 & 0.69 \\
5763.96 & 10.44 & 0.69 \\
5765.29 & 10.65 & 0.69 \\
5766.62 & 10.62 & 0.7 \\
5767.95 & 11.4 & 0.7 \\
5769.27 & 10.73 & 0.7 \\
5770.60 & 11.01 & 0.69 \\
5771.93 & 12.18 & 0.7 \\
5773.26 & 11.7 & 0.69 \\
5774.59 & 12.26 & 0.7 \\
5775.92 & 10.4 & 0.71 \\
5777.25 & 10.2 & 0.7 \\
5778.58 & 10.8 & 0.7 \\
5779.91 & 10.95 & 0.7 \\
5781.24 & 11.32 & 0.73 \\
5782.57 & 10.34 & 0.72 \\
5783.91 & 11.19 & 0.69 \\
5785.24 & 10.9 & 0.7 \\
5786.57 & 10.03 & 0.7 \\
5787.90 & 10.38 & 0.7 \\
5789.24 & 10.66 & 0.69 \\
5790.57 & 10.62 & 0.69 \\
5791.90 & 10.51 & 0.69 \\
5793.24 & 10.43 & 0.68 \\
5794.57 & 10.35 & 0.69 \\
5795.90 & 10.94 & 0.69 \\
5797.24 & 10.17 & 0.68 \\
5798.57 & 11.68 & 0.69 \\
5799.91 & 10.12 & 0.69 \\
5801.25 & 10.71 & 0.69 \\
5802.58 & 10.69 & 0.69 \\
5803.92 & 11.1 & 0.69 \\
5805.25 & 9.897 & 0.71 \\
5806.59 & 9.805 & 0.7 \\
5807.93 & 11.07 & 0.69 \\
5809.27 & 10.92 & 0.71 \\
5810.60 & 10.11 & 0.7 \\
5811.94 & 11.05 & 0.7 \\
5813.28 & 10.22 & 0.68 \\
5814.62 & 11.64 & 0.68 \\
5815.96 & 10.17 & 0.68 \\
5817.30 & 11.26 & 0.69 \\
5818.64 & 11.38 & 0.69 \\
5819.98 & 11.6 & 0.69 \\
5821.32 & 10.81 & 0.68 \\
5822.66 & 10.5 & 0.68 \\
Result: 0.7 angstrom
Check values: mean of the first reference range 11.4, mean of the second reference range 10.6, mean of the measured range 10.6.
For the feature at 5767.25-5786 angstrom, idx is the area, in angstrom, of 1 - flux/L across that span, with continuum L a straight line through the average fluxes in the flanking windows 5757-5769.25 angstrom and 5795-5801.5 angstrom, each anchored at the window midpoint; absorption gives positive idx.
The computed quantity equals -0.8 angstrom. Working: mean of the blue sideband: 10.6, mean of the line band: 11.1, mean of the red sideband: 10.7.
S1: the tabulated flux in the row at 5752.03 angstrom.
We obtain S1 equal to 9.981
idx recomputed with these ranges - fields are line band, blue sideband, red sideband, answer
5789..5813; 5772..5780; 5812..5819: 0.9 angstrom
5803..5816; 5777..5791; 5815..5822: 0.4 angstrom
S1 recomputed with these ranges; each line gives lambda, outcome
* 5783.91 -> 11.19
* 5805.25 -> 9.897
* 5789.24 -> 10.66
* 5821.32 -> 10.81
